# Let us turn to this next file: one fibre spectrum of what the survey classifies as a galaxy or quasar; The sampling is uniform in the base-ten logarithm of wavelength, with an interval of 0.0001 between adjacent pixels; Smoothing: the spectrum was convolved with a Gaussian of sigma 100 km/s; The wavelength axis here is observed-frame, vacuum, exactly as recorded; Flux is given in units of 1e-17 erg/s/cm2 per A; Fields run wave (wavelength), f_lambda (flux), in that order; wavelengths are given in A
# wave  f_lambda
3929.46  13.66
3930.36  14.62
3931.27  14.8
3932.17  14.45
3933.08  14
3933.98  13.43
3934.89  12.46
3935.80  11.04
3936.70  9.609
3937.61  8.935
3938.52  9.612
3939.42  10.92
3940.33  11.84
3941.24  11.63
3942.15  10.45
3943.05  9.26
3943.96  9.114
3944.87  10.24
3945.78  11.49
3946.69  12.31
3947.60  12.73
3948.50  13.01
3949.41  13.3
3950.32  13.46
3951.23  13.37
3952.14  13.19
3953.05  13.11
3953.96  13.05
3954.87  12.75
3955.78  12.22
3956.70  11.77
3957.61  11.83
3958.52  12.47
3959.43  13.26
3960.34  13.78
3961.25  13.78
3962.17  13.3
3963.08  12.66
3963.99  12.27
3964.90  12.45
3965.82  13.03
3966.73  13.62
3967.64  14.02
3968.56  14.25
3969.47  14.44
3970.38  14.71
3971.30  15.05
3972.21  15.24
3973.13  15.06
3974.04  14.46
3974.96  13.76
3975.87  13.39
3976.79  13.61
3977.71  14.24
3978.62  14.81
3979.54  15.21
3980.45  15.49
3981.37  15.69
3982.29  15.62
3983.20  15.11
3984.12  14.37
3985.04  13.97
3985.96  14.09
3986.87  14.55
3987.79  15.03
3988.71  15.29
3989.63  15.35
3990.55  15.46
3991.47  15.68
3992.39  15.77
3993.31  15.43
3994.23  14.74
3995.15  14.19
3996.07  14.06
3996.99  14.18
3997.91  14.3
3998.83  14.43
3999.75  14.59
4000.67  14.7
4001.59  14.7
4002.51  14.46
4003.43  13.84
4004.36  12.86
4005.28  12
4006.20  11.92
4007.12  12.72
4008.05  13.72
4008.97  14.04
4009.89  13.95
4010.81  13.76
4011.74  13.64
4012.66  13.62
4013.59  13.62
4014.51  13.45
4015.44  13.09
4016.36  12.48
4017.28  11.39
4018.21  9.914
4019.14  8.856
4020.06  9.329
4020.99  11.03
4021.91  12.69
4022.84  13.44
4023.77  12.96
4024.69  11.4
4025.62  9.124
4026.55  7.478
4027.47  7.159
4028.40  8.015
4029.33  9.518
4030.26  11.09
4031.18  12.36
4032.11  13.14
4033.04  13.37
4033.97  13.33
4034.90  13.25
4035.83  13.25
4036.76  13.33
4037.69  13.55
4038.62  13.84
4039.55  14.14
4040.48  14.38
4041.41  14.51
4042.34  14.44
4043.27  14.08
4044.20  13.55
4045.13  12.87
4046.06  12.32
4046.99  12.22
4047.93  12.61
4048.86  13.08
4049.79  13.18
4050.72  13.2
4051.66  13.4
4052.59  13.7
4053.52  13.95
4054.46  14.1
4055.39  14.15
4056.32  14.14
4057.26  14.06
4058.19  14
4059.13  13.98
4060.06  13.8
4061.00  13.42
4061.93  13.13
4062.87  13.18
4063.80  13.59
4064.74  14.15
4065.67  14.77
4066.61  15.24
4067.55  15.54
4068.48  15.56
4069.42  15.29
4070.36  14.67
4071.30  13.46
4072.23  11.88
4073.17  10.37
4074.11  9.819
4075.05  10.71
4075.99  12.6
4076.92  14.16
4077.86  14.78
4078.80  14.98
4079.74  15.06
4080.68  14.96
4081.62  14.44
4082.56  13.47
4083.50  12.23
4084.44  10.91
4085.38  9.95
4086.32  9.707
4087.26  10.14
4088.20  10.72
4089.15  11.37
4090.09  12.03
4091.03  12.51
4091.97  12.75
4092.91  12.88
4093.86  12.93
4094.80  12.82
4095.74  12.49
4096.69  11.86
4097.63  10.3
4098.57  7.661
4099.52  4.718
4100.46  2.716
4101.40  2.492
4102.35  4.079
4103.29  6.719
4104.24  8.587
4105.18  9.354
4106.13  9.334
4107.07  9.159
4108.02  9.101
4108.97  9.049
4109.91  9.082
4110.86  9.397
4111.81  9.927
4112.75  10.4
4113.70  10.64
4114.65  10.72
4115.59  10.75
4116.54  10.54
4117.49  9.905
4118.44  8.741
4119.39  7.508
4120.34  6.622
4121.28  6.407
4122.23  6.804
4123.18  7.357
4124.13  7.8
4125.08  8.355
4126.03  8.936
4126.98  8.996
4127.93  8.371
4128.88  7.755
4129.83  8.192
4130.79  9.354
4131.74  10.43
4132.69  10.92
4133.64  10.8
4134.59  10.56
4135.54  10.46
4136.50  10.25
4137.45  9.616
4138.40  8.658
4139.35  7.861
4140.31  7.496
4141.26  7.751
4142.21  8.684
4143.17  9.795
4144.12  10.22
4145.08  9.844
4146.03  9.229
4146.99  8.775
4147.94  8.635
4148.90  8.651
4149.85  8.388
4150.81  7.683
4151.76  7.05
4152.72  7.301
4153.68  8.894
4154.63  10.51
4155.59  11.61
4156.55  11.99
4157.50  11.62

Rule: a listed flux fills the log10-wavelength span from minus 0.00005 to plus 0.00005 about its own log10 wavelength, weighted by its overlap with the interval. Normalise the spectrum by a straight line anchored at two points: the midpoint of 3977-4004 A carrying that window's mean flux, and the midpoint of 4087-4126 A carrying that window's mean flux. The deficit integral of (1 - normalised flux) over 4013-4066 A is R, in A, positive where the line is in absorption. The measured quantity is -1.5 A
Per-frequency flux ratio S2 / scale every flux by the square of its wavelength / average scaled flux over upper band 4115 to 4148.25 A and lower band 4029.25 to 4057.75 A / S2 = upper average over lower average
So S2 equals 0.7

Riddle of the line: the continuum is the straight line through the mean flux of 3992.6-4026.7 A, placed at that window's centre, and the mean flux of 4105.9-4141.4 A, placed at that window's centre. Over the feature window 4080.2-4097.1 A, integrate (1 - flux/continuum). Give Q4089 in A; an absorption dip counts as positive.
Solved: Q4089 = -3.1 A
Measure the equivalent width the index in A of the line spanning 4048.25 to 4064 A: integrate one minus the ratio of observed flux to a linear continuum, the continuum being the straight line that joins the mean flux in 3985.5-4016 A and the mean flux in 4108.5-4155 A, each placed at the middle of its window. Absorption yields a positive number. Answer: -2.2 A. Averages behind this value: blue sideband 14.2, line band 13.6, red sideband 8.98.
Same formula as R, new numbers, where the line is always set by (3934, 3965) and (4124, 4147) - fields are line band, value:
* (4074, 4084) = -3.5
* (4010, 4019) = -1.4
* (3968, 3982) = -3.7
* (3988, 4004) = -4.9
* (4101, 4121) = 1.8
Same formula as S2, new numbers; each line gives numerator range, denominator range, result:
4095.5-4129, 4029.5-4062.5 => 0.65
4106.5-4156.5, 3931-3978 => 0.78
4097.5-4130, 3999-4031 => 0.71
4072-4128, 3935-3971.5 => 0.88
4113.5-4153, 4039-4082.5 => 0.67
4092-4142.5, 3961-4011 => 0.67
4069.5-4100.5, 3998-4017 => 0.91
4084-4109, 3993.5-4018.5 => 0.73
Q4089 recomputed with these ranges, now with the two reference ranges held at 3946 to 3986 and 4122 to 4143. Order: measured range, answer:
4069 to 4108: -2.8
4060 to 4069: -2.8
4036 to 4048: -2.1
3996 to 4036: -0.4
